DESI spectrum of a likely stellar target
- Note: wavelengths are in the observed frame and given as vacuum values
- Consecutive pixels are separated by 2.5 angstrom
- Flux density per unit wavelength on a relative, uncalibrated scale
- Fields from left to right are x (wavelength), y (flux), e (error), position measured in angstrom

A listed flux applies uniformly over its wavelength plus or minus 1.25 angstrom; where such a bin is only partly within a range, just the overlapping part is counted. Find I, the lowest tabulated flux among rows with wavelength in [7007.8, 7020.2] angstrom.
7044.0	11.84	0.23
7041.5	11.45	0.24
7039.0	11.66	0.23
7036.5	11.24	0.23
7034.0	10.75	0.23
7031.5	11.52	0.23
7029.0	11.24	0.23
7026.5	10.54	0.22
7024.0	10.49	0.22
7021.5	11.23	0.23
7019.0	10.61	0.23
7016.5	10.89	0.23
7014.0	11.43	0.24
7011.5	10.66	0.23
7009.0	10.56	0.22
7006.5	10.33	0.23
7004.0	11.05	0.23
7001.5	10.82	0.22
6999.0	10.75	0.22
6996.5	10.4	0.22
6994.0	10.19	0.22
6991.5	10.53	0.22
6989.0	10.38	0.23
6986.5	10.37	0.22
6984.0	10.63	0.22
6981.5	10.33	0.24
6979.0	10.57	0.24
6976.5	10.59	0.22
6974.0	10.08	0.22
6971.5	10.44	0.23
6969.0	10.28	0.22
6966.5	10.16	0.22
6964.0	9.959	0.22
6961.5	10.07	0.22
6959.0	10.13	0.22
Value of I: 10.56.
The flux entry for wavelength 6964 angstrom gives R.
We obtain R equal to 9.959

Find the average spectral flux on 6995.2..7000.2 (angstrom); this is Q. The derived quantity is 10.6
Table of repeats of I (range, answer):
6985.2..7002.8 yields 10.19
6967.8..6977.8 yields 10.08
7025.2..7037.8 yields 10.54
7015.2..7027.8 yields 10.49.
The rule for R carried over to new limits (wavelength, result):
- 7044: 11.84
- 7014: 11.43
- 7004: 11.05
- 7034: 10.75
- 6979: 10.57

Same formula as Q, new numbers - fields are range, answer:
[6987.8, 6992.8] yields 10.5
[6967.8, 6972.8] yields 10.4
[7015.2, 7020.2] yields 10.8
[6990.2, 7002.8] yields 10.5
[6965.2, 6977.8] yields 10.3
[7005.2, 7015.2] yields 10.7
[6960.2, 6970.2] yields 10.1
